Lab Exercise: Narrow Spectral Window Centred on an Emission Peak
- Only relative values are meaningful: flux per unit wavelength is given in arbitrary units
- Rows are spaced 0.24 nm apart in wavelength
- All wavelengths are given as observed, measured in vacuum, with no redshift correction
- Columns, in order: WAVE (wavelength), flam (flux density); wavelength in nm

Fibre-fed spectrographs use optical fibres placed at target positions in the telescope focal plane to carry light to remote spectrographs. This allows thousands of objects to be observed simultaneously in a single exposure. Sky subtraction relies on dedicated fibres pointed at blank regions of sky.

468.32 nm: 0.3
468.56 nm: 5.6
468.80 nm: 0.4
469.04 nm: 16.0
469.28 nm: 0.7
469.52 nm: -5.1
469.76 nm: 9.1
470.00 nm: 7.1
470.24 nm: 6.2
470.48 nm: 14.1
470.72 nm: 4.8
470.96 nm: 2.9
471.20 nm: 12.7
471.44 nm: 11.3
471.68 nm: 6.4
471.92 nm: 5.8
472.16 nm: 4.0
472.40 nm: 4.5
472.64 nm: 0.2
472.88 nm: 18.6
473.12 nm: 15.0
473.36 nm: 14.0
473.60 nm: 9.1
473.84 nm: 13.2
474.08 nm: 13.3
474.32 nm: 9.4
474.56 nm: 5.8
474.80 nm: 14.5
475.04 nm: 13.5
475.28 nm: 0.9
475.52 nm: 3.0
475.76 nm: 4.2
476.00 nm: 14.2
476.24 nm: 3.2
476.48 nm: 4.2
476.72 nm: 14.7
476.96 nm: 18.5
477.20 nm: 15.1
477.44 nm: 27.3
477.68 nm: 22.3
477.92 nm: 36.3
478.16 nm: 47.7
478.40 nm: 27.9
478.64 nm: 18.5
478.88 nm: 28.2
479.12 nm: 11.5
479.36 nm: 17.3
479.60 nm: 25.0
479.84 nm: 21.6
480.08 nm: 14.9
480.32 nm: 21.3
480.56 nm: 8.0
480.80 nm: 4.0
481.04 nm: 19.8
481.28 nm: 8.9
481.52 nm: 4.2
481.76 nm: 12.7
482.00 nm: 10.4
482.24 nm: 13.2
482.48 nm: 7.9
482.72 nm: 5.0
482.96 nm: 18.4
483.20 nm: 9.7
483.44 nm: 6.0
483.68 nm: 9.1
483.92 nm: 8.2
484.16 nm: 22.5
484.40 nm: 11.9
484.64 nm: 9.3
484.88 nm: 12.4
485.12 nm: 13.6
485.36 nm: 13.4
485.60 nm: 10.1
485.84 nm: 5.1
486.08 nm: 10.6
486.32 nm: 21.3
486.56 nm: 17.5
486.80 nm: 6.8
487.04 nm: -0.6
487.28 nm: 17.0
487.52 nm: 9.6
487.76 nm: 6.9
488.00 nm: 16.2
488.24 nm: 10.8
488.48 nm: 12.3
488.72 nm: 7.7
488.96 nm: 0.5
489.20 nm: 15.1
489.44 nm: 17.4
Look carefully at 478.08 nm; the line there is C IV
